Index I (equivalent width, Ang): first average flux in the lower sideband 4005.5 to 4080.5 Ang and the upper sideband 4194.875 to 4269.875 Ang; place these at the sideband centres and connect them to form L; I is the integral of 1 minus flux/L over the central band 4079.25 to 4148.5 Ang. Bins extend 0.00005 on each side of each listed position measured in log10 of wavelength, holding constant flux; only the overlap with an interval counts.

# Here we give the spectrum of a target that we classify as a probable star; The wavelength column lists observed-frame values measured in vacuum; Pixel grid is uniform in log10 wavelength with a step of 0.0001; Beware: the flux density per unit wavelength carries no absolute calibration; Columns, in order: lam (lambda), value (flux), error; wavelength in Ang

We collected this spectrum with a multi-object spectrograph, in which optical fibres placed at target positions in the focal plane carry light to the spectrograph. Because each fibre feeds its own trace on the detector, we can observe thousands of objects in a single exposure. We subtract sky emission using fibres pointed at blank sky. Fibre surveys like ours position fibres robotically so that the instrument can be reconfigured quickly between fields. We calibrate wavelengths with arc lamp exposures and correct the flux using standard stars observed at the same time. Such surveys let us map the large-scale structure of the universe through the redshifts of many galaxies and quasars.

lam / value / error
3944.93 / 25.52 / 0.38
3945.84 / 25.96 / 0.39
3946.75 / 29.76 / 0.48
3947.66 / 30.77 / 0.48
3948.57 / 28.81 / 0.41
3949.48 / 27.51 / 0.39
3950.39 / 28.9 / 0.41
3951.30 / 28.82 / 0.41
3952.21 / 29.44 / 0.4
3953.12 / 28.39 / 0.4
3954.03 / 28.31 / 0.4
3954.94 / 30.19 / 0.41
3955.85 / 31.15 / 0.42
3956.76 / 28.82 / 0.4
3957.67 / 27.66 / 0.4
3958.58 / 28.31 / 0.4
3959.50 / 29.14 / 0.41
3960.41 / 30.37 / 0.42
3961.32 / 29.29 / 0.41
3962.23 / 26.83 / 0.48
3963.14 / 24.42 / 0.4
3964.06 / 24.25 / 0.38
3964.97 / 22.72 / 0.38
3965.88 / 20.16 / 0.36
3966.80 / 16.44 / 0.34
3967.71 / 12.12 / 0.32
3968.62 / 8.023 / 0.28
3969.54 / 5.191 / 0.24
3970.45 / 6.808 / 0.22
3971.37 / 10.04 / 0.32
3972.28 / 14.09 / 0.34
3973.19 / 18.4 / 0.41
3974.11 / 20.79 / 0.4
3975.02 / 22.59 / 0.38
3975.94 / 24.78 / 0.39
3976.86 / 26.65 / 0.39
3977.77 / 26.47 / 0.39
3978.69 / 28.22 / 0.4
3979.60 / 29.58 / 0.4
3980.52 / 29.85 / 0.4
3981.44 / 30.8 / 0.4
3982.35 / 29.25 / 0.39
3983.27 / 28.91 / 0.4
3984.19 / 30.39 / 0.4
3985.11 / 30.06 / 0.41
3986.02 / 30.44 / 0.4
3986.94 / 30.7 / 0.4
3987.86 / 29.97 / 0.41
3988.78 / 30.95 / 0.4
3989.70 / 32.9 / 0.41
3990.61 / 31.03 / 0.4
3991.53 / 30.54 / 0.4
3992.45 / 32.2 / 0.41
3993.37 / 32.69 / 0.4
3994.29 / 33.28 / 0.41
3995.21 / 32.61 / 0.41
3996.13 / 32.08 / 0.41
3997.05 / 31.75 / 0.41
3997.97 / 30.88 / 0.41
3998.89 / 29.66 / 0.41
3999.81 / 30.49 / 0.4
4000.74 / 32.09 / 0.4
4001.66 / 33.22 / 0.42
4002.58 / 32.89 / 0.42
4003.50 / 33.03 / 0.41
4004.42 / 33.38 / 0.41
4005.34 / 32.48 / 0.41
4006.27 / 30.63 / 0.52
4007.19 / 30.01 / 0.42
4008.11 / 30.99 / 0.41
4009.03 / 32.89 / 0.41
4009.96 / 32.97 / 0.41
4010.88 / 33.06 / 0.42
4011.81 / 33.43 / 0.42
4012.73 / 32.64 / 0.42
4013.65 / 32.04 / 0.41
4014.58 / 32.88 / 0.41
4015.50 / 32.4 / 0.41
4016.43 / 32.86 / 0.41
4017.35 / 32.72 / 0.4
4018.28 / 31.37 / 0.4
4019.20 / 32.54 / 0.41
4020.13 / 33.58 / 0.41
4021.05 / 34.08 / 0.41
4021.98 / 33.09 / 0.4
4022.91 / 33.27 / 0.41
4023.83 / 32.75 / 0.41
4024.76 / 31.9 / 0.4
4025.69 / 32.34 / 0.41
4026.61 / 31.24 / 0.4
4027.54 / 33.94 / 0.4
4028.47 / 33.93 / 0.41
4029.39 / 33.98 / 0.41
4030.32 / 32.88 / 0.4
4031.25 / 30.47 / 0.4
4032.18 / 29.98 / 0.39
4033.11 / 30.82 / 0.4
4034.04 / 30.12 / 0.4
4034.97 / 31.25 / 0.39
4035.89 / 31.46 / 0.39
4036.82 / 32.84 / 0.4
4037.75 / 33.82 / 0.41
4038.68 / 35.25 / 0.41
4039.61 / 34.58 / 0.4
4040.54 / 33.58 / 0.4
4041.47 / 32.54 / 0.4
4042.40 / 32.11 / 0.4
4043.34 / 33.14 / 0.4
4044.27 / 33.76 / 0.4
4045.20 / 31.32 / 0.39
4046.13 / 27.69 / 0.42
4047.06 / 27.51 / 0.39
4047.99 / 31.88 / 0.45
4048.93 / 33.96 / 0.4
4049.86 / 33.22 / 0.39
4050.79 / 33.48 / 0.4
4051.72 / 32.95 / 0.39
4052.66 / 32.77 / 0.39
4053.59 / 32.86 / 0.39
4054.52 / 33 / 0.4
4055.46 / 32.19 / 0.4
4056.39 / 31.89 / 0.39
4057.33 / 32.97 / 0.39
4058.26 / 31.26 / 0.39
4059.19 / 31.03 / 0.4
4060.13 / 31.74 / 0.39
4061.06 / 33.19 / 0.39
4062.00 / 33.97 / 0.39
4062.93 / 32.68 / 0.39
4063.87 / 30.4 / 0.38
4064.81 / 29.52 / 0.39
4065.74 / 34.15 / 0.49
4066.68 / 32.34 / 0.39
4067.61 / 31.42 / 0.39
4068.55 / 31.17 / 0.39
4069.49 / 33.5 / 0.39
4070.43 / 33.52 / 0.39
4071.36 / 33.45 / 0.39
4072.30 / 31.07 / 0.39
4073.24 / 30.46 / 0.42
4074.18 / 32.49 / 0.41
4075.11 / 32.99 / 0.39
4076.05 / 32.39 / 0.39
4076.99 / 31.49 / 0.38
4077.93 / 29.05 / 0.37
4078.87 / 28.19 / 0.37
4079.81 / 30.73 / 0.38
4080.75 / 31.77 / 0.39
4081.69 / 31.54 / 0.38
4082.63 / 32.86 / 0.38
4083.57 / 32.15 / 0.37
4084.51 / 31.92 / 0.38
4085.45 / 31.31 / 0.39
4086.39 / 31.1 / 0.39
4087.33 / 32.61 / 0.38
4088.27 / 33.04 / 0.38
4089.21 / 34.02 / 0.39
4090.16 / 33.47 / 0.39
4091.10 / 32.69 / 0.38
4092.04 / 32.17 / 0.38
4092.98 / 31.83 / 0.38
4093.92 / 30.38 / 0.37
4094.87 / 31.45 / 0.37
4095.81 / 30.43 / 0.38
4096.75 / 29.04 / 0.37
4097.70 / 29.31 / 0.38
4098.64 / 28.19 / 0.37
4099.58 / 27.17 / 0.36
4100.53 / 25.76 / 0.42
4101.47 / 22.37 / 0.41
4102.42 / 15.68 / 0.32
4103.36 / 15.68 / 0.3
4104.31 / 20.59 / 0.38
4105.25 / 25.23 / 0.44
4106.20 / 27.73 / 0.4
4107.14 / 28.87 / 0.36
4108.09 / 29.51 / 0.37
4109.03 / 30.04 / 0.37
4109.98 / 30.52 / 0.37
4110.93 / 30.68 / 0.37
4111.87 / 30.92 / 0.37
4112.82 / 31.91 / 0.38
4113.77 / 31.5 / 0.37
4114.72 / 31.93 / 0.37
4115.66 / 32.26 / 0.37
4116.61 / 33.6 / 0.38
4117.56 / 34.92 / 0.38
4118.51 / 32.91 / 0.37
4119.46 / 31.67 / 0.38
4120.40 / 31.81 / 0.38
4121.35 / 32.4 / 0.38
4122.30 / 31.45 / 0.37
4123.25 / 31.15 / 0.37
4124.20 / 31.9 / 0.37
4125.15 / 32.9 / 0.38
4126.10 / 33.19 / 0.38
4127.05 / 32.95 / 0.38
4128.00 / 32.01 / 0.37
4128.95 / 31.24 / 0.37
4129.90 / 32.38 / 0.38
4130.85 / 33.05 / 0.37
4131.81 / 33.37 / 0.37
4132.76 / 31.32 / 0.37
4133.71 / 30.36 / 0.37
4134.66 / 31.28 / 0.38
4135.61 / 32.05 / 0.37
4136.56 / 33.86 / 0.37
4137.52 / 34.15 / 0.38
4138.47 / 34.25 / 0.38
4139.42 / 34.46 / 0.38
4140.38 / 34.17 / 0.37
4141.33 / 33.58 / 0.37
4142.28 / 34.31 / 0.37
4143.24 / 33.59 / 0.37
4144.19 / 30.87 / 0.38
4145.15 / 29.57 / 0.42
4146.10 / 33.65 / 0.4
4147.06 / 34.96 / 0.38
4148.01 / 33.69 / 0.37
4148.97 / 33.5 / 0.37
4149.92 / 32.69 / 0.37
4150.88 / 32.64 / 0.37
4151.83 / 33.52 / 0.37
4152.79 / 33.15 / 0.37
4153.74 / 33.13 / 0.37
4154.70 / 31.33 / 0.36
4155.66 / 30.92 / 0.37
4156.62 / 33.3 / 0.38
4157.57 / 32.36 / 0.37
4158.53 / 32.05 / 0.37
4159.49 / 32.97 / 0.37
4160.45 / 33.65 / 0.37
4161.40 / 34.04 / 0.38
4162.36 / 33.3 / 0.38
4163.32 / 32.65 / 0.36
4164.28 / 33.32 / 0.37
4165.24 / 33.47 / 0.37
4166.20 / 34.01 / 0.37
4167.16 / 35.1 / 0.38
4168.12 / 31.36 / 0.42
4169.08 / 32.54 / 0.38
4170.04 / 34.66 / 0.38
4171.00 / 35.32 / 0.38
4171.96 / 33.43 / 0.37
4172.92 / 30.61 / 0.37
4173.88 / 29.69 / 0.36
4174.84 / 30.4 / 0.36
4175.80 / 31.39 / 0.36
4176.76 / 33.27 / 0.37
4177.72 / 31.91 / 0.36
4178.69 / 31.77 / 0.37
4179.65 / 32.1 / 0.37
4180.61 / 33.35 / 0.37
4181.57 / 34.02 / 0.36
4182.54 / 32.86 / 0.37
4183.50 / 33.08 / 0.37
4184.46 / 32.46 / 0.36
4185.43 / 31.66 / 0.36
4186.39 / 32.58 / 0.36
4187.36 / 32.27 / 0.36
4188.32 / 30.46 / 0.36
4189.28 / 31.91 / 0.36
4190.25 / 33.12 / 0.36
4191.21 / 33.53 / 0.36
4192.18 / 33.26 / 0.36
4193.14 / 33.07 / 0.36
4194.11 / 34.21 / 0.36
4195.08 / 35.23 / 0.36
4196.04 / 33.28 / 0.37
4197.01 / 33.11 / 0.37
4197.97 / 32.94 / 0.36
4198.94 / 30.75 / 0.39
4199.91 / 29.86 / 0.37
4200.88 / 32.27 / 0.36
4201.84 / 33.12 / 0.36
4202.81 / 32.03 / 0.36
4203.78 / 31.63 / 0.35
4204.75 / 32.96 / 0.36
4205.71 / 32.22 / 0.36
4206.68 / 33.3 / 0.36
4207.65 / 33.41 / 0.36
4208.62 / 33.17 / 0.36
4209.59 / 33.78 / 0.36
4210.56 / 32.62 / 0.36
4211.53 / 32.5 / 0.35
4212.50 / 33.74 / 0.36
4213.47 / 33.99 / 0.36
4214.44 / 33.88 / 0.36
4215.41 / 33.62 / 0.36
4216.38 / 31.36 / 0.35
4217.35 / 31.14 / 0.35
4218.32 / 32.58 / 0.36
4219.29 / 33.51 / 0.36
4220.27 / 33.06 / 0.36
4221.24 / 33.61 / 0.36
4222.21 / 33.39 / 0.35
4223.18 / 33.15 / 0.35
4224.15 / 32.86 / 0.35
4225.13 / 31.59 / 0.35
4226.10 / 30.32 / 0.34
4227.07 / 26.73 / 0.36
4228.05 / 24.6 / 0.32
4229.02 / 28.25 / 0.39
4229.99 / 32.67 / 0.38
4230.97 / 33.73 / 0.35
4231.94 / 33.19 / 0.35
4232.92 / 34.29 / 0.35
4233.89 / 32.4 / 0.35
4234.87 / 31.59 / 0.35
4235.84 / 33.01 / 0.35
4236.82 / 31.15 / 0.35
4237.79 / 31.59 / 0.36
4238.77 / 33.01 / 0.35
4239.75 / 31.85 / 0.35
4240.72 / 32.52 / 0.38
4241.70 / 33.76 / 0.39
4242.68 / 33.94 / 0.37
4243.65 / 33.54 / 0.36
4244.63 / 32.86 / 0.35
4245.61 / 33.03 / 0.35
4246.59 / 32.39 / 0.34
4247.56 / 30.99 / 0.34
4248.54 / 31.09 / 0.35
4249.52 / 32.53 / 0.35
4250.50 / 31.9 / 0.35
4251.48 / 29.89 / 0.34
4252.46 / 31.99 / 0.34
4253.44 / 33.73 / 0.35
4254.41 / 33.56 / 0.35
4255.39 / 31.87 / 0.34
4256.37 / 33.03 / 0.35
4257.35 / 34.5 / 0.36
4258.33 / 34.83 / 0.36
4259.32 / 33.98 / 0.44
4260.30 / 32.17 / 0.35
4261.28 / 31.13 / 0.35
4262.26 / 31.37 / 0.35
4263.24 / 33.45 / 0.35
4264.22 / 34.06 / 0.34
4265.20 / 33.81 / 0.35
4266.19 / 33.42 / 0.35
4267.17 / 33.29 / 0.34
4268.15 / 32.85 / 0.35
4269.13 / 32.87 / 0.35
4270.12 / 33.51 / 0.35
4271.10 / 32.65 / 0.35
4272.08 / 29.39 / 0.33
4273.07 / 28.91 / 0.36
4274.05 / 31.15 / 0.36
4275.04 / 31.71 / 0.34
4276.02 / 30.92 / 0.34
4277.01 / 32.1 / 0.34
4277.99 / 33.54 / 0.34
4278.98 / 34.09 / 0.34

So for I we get 2.8 Ang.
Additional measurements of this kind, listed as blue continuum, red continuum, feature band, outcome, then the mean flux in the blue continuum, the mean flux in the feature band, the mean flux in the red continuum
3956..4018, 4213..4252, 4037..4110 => -3.96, 27.8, 30.9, 32.1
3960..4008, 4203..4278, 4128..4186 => -4.27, 26.7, 32.8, 32.4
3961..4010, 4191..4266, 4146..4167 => -1.55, 26.9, 33.1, 32.5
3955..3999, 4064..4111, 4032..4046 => -2.07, 25.9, 32.4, 30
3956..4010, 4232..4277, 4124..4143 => -1.76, 27.1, 32.9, 32.5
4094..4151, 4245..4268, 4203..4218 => -0.38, 30.8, 32.9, 32.7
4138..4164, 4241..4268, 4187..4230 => 0.80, 33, 32.3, 32.8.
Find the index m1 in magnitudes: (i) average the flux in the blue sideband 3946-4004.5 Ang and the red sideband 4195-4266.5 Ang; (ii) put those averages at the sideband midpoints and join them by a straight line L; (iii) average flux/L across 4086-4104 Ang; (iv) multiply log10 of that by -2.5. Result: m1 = 0.03 mag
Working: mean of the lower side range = 27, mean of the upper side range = 32.5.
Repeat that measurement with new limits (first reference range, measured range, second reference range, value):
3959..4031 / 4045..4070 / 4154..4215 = -0.07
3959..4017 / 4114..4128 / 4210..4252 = -0.08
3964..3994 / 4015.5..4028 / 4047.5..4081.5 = -0.16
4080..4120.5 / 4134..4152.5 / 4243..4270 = -0.09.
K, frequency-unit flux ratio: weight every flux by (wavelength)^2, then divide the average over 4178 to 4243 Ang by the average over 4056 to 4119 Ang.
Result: 1.13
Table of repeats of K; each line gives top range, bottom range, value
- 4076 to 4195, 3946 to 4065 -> 1.14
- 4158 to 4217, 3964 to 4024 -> 1.27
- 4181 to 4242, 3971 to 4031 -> 1.18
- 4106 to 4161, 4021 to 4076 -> 1.04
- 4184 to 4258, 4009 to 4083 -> 1.09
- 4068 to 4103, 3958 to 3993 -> 1.31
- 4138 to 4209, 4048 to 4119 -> 1.11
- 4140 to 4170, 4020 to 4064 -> 1.08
